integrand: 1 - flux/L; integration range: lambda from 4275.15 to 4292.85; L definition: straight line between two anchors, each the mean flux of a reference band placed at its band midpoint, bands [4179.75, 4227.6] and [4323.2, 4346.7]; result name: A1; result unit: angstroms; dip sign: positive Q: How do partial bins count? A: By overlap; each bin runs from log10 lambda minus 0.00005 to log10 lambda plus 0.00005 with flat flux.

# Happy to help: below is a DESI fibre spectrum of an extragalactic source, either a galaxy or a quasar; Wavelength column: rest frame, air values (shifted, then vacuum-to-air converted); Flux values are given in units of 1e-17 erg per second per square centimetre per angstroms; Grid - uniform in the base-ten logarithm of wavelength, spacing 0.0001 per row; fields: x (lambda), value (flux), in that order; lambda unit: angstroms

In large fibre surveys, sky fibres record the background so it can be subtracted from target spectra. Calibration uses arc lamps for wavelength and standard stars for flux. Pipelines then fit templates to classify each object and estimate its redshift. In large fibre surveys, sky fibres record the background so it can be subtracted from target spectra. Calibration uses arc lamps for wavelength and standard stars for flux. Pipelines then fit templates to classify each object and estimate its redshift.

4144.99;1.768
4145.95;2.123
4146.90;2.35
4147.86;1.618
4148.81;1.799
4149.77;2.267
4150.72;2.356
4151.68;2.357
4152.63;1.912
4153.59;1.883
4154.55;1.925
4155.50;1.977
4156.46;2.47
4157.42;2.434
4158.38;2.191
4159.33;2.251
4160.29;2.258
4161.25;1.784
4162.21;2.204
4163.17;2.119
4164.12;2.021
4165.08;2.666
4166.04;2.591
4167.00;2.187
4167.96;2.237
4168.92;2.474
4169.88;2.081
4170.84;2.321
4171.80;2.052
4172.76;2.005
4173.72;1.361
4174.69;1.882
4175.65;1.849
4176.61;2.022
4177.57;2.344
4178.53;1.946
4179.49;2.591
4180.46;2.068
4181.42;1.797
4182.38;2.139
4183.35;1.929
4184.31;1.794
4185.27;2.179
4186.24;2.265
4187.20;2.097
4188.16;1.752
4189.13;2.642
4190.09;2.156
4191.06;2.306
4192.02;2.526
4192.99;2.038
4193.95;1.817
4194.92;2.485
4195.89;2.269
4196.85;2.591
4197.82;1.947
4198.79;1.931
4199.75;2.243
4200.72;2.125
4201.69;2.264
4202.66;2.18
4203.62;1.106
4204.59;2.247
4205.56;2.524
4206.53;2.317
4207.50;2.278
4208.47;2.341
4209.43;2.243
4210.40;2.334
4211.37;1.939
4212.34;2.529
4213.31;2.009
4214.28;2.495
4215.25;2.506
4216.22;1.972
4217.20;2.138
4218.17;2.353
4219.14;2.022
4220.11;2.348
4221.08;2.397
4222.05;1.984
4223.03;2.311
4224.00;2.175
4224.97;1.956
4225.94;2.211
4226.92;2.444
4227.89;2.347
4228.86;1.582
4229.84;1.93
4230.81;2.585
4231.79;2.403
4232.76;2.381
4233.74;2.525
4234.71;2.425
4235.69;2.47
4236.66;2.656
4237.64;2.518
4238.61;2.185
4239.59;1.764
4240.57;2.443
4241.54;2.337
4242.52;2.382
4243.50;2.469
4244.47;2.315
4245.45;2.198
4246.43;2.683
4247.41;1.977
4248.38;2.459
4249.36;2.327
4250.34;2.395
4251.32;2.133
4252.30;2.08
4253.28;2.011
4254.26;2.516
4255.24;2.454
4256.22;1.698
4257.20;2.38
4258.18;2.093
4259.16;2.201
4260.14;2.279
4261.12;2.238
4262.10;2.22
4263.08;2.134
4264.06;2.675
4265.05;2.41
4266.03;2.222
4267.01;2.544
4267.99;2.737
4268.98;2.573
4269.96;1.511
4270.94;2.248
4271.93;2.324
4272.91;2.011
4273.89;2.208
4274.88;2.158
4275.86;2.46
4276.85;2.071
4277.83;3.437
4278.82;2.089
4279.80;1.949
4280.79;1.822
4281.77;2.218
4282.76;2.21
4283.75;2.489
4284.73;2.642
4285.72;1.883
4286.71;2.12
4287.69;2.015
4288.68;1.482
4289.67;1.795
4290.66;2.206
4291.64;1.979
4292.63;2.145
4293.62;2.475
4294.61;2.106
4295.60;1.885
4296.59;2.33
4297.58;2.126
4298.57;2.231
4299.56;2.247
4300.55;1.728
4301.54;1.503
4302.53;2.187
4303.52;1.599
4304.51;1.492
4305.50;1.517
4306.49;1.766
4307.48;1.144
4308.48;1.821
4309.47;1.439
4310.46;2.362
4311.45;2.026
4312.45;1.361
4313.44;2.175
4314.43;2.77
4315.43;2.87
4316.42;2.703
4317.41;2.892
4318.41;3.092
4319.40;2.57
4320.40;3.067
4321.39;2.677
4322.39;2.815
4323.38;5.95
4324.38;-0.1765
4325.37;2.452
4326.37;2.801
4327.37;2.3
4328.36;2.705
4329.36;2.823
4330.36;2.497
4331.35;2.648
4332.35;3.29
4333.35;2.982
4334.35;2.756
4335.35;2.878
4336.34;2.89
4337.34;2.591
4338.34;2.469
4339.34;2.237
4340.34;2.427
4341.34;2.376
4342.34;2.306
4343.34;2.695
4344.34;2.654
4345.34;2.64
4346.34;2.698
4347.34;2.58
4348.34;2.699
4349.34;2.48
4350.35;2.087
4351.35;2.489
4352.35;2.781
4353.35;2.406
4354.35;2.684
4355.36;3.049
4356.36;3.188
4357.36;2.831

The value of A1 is 2.02 angstroms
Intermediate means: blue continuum 2.18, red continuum 2.62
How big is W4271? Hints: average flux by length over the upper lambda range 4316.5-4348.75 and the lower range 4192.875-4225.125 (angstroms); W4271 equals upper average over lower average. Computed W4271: 1.23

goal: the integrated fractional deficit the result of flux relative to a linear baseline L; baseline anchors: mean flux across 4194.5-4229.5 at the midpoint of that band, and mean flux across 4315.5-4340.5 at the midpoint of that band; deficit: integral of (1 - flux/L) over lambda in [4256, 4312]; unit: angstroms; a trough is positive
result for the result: 9.4 angstroms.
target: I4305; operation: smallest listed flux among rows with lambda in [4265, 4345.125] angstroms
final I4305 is -0.1765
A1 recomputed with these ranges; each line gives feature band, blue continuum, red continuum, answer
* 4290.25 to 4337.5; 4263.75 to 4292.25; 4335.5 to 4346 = 1.29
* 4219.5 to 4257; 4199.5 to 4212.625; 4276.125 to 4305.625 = -2.32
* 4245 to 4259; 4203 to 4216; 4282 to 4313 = -1.04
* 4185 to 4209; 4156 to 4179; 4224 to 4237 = 0.38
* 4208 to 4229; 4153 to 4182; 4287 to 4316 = -1.56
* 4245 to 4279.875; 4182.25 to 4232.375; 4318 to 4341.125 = 2.06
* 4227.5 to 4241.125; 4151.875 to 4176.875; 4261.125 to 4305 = -1.00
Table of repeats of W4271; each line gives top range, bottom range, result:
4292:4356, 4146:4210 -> 1.13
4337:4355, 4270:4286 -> 1.12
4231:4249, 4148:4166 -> 1.10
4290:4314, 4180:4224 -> 0.88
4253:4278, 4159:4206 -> 1.07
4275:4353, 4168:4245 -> 1.07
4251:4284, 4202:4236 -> 1.01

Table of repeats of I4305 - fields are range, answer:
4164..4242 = 1.106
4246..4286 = 1.511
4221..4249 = 1.582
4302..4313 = 1.144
